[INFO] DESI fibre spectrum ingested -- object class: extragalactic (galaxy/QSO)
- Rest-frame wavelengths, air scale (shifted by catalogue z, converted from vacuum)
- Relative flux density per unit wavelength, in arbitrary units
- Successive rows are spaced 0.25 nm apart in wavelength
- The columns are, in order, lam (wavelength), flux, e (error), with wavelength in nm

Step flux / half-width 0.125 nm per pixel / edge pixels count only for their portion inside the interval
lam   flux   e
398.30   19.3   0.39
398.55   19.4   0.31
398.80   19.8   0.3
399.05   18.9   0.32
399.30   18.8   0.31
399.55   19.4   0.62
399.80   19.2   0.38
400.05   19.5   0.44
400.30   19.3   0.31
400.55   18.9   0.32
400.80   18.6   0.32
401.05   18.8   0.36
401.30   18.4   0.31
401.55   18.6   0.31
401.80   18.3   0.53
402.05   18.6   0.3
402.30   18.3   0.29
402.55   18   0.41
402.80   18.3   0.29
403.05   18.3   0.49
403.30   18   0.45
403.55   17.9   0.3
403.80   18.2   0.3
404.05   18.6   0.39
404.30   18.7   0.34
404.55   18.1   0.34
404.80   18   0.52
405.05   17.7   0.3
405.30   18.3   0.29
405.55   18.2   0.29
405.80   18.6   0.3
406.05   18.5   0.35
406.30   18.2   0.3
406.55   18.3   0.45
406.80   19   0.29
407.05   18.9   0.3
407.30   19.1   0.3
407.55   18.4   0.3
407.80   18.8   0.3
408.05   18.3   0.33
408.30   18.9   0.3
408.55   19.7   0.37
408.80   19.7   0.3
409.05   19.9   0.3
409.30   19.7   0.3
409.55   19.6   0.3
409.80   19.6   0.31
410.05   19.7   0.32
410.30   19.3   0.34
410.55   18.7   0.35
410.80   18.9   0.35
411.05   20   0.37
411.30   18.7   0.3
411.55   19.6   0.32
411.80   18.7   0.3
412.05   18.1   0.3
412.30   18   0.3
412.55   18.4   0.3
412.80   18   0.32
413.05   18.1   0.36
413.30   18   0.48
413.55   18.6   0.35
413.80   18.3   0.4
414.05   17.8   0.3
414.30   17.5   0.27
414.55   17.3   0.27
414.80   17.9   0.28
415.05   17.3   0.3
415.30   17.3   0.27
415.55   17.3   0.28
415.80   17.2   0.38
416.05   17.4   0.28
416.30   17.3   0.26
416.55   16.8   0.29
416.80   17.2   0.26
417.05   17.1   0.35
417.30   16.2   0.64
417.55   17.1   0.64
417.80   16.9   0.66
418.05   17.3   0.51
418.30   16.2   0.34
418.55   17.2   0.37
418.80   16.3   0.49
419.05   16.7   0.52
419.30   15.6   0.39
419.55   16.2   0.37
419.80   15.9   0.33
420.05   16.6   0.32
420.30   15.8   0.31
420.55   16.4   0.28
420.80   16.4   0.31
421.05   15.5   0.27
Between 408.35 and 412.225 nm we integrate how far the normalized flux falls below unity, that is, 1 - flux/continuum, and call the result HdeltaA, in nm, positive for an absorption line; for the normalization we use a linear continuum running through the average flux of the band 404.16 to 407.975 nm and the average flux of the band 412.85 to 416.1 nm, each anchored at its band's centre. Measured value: -0.26 nm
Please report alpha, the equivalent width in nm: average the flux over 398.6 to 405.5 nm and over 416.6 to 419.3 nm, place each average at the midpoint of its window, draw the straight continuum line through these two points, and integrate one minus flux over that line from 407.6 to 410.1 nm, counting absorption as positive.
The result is -0.22 nm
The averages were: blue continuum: 18.6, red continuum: 16.8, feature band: 19.4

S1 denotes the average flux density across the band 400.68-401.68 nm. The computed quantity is 18.6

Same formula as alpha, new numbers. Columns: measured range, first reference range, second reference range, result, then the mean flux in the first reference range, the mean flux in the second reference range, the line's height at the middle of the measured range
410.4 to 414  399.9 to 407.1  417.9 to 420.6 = -0.26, 18.4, 16.4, 17.3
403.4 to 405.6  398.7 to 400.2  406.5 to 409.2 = 0.11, 19.3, 19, 19.1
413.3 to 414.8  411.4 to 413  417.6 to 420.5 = 0.00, 18.5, 16.4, 17.9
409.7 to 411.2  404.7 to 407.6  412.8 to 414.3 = -0.09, 18.4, 18.1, 18.2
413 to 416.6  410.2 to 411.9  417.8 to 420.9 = 0.06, 19.1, 16.4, 17.9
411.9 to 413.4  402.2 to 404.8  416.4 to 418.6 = -0.07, 18.2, 16.9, 17.3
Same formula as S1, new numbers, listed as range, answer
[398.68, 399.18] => 19.3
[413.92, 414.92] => 17.6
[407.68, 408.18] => 18.6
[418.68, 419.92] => 16.1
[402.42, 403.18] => 18.2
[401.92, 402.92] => 18.3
